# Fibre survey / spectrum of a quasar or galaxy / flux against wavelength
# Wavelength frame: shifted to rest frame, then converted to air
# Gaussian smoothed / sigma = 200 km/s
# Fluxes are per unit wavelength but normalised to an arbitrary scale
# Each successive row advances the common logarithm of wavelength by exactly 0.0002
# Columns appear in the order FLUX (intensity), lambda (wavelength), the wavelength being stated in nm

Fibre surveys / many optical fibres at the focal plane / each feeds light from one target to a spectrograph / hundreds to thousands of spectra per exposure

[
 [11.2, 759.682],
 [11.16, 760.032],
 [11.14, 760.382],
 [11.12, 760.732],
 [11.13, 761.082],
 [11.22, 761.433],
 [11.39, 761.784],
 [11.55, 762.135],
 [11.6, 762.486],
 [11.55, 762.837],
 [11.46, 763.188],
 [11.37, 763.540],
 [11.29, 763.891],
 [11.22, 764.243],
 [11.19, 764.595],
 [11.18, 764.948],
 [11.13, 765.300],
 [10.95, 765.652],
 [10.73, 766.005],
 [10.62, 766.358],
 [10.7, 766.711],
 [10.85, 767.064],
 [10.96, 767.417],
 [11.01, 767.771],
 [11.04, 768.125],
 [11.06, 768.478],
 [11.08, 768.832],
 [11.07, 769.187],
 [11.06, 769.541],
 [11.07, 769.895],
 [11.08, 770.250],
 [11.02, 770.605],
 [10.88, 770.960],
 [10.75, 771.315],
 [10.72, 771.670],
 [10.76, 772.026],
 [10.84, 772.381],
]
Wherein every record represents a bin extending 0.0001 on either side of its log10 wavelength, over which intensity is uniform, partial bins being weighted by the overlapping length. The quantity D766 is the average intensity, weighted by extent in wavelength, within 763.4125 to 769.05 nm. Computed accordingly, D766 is 11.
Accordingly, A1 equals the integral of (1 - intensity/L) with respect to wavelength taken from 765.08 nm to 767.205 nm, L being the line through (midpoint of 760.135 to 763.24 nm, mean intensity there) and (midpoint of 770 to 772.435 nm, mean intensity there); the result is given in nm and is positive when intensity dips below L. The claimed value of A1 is 0.05 nm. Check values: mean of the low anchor 11.3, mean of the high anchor 10.9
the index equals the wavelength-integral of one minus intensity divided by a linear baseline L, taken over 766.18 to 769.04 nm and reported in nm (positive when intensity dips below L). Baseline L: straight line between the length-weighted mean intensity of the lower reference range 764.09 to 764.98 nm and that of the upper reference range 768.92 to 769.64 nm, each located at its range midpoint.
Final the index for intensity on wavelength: 0.05 nm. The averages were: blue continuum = 11.2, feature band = 10.9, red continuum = 11.1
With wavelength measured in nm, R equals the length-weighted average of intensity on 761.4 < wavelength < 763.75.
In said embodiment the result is 11.5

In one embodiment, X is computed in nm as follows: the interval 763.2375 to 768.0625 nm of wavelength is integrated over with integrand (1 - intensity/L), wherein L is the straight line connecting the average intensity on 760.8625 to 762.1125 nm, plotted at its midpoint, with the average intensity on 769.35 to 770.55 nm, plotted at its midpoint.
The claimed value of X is 0.06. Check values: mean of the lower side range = 11.3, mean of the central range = 11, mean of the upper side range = 11.1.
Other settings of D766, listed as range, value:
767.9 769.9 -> 11.1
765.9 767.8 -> 10.8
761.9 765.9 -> 11.3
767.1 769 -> 11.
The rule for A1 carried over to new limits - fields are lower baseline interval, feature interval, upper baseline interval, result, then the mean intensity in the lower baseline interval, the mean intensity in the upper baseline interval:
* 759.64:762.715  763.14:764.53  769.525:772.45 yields -0.02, 11.3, 10.9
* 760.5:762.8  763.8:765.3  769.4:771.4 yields 0.00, 11.3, 11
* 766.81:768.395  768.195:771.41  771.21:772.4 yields -0.05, 11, 10.8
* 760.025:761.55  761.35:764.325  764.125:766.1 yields -0.08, 11.2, 11.1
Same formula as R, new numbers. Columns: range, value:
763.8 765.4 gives 11.2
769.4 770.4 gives 11.1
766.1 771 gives 11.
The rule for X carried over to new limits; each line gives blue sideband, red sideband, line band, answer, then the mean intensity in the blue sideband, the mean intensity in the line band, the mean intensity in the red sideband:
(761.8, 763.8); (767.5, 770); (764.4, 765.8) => 0.03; 11.5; 11.1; 11.1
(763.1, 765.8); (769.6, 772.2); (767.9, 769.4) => -0.01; 11.2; 11.1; 10.9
